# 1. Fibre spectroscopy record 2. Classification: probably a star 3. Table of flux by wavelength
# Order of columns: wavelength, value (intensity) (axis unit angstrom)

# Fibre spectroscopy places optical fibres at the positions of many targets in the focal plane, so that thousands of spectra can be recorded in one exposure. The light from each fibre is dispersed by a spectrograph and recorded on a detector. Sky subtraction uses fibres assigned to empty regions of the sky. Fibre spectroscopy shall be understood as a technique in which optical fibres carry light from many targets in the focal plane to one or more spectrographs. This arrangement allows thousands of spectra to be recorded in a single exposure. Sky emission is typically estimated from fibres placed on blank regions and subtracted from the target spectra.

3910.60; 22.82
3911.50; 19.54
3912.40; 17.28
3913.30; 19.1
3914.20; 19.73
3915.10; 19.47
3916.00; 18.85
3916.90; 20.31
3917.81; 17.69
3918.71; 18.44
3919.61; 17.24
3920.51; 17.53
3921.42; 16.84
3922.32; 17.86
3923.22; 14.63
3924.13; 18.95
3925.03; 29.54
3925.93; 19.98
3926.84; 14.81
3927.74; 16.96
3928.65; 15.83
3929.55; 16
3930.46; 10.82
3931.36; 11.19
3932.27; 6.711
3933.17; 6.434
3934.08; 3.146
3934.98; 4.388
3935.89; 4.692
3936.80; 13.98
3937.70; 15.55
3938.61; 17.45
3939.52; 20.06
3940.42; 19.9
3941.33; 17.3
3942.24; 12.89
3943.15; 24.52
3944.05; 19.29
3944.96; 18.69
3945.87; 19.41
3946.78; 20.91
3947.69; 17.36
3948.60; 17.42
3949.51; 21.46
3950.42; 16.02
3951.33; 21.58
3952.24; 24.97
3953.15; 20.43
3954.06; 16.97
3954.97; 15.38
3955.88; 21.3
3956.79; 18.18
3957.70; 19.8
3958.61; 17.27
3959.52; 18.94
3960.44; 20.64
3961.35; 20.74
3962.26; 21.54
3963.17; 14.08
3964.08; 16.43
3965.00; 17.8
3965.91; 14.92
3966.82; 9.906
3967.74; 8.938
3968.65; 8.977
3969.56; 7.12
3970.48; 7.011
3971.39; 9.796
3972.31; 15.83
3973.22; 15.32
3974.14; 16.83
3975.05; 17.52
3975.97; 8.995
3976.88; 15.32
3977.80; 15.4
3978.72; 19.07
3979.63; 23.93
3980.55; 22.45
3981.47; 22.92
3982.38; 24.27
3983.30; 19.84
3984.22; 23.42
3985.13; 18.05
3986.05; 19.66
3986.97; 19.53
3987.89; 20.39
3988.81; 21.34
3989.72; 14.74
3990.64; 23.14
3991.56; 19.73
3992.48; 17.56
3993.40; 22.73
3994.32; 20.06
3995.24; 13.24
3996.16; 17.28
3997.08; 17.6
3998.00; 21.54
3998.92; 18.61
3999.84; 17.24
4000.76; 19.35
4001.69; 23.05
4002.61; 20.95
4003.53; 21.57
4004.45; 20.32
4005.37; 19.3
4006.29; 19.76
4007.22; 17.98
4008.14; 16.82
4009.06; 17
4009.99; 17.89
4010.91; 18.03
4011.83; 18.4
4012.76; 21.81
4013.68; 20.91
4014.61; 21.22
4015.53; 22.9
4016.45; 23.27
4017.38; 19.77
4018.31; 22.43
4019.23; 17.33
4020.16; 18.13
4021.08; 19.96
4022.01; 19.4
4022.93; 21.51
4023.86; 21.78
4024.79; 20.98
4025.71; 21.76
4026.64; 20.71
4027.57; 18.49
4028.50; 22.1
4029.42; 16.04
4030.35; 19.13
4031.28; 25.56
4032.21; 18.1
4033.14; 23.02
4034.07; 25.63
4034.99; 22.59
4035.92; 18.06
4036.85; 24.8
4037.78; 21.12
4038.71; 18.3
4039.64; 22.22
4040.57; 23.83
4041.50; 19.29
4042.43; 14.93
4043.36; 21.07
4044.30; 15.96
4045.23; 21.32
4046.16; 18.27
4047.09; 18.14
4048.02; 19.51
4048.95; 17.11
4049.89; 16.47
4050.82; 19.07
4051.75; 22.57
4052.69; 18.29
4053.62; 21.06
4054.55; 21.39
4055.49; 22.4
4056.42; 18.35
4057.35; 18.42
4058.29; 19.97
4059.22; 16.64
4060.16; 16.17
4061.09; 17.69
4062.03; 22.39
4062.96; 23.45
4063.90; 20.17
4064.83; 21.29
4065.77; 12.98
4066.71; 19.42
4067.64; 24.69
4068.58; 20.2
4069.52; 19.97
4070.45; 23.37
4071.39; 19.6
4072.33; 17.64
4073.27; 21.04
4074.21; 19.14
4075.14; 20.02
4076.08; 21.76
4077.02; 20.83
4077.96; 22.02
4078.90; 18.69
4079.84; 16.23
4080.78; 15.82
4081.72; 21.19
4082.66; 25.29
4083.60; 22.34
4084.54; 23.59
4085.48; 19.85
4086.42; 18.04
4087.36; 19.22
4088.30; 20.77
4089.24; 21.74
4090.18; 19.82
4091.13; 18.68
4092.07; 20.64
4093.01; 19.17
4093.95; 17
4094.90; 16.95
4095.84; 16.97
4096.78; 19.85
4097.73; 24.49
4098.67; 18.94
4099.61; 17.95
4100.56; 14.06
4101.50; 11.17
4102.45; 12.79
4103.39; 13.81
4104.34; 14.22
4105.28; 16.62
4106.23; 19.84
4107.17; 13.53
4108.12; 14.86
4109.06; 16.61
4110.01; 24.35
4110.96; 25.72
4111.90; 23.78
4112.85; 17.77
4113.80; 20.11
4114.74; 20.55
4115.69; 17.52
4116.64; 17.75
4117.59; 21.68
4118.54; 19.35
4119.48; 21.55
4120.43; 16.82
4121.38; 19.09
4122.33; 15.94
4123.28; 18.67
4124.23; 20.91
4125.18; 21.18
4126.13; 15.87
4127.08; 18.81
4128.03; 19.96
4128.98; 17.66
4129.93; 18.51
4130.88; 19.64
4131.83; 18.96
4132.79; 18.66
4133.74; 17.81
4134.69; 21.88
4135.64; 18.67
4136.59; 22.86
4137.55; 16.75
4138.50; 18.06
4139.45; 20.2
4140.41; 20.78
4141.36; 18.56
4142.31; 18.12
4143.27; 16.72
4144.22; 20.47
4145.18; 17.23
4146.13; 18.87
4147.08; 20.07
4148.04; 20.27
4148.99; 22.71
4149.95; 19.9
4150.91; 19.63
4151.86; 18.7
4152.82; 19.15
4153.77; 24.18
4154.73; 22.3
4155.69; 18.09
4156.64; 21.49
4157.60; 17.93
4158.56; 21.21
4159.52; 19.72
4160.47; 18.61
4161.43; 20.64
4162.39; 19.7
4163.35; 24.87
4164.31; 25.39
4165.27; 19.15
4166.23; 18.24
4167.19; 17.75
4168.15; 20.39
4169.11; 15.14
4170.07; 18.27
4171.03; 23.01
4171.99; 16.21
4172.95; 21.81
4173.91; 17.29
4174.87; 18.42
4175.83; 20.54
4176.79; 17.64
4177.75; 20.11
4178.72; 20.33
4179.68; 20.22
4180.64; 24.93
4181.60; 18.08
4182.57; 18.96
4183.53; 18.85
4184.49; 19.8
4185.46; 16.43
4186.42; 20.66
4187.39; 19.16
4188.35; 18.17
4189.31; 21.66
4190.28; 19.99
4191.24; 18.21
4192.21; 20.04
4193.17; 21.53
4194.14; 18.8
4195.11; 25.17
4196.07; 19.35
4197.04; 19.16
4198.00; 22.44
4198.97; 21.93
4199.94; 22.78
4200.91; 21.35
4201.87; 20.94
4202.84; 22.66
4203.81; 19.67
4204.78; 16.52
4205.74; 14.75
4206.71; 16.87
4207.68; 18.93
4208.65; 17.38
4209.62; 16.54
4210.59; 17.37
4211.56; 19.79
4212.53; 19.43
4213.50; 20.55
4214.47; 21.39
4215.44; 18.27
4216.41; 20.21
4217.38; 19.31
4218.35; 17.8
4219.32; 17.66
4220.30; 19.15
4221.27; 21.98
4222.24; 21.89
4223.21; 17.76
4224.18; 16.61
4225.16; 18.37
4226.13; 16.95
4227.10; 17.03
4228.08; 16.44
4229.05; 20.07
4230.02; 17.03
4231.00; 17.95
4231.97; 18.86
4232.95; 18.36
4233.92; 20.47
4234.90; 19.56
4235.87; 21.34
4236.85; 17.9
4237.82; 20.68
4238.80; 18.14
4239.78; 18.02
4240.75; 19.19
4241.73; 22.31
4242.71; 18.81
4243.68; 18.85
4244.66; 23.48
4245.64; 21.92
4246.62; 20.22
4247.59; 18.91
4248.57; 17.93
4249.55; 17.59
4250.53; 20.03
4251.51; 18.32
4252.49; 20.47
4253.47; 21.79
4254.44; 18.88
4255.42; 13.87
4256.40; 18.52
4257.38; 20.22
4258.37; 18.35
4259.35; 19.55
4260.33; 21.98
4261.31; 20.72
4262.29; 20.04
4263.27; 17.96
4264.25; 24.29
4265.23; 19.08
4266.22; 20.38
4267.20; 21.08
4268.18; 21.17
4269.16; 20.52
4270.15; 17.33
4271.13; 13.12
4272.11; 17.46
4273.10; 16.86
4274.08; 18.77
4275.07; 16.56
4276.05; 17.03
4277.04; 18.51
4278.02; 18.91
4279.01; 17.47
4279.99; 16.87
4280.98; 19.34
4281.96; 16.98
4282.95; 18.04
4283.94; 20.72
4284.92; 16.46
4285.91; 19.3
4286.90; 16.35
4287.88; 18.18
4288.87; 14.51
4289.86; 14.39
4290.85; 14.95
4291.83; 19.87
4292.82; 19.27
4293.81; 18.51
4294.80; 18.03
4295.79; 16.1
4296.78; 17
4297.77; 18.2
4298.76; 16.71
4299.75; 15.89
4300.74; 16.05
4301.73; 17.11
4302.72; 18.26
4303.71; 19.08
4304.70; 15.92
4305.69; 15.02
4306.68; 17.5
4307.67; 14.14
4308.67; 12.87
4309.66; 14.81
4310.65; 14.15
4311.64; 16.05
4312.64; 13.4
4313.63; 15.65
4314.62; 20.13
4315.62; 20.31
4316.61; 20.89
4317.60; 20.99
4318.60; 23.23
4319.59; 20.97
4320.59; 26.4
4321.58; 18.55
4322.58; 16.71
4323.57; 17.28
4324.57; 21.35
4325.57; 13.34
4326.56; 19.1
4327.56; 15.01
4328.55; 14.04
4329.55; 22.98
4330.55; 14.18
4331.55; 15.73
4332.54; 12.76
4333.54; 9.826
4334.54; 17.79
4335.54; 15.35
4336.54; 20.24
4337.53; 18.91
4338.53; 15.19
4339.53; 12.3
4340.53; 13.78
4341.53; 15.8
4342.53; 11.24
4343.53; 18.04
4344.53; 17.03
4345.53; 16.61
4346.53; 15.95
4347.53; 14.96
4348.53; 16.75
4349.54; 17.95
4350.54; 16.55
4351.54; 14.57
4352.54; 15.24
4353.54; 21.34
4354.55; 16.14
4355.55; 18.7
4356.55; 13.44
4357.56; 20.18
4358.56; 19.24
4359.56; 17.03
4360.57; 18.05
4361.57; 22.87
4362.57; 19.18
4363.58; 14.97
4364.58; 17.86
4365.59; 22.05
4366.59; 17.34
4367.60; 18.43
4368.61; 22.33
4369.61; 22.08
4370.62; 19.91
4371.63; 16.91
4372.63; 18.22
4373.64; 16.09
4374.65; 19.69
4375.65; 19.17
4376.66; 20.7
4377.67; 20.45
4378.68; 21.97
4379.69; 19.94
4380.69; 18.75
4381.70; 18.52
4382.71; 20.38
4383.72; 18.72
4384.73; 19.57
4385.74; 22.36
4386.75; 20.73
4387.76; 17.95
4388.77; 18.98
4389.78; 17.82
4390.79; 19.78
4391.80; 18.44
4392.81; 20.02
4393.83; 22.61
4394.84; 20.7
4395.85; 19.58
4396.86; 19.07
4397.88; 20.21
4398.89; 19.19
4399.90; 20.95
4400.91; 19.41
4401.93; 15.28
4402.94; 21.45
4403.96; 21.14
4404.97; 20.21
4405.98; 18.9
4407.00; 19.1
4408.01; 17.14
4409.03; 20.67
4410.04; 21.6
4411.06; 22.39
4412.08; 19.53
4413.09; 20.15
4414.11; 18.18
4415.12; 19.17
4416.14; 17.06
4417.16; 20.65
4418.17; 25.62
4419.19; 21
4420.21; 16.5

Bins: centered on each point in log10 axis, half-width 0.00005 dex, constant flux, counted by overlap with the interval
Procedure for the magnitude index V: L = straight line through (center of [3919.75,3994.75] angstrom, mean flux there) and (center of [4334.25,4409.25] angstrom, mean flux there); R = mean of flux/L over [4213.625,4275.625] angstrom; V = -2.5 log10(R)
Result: -0.07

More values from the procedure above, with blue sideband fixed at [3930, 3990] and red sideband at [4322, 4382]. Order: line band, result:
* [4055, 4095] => -0.19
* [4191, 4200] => -0.22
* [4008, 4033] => -0.21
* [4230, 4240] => -0.11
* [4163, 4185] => -0.16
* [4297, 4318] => 0.04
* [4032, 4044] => -0.25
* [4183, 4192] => -0.13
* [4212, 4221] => -0.13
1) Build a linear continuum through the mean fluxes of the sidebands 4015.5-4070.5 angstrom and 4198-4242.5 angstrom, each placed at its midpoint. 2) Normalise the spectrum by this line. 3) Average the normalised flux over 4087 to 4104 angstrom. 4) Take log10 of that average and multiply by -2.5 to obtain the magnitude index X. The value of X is 0.108 mag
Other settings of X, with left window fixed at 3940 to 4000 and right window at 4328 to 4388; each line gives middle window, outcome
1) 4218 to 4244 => -0.06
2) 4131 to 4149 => -0.08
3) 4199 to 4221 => -0.08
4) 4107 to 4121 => -0.10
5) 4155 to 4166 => -0.16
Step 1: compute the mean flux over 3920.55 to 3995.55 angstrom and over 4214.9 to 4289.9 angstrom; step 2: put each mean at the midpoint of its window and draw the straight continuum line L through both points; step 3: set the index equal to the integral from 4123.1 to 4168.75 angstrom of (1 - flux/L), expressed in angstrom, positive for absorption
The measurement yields -3.95 angstrom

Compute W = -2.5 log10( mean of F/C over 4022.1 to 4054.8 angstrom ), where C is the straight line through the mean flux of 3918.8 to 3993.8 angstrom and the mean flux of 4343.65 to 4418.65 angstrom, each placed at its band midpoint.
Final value -0.170 mag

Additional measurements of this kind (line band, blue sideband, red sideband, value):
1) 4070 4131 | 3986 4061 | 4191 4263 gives 0.03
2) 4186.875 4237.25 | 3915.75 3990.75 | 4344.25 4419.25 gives -0.06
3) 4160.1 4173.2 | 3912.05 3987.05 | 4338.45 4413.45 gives -0.12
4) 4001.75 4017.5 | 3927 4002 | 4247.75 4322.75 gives -0.17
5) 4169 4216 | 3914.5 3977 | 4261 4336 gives -0.14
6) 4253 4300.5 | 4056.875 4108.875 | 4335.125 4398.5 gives 0.02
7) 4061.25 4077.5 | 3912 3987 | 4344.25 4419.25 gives -0.17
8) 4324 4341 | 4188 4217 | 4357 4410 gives 0.22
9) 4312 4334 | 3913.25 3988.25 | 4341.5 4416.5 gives 0.04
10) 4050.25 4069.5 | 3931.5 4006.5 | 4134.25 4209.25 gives -0.08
